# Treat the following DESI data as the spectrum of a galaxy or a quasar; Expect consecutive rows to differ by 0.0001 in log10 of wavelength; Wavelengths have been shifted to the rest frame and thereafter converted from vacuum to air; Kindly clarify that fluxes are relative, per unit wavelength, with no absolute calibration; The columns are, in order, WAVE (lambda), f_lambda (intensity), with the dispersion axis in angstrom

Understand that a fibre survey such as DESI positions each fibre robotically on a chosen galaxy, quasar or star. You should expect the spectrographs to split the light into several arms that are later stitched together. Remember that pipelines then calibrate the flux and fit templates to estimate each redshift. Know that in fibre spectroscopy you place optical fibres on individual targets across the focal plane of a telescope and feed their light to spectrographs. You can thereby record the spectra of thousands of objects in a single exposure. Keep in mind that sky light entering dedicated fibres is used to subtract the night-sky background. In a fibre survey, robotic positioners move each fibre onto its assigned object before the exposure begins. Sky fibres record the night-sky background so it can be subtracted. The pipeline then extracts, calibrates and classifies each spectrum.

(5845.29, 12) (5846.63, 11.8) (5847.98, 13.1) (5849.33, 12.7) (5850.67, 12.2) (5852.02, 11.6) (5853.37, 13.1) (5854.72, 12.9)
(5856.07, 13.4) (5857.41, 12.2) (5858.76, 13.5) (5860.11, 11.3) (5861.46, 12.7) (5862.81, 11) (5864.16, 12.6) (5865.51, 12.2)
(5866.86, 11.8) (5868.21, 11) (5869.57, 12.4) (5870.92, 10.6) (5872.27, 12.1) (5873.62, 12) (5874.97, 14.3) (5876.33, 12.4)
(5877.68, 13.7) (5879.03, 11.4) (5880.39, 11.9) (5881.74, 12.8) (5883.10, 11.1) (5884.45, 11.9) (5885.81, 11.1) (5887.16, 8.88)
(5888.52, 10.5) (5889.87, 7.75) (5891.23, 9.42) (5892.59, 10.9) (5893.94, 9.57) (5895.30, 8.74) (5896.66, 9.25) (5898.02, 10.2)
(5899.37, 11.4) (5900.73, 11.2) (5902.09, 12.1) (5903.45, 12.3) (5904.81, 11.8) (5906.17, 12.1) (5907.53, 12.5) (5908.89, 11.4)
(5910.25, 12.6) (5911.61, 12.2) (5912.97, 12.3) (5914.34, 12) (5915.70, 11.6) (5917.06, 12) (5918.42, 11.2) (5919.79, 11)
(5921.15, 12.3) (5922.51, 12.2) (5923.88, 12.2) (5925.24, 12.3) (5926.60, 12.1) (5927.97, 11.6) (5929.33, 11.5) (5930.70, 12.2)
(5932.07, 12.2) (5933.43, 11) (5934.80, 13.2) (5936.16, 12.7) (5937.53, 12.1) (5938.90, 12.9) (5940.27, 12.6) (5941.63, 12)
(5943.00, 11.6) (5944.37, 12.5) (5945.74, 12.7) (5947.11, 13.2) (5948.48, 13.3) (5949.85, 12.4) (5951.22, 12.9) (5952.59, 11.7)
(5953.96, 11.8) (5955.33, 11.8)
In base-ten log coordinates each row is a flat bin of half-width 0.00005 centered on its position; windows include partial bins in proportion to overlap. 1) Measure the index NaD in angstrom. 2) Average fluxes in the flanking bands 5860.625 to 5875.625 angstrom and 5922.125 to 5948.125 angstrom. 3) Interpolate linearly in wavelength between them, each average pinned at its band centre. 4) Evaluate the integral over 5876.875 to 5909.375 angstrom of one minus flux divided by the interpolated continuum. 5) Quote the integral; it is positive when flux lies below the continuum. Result 3.04 angstrom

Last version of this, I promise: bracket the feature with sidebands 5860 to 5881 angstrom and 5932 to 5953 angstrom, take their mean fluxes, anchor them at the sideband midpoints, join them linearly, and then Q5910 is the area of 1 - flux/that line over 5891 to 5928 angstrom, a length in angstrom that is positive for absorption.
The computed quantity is 2.5 angstrom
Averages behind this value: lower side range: 12.1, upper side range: 12.5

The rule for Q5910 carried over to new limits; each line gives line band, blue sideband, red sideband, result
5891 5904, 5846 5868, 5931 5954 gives 1.9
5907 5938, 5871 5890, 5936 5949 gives 0.6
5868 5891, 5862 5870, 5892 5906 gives -0.1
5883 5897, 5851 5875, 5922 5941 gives 2.7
